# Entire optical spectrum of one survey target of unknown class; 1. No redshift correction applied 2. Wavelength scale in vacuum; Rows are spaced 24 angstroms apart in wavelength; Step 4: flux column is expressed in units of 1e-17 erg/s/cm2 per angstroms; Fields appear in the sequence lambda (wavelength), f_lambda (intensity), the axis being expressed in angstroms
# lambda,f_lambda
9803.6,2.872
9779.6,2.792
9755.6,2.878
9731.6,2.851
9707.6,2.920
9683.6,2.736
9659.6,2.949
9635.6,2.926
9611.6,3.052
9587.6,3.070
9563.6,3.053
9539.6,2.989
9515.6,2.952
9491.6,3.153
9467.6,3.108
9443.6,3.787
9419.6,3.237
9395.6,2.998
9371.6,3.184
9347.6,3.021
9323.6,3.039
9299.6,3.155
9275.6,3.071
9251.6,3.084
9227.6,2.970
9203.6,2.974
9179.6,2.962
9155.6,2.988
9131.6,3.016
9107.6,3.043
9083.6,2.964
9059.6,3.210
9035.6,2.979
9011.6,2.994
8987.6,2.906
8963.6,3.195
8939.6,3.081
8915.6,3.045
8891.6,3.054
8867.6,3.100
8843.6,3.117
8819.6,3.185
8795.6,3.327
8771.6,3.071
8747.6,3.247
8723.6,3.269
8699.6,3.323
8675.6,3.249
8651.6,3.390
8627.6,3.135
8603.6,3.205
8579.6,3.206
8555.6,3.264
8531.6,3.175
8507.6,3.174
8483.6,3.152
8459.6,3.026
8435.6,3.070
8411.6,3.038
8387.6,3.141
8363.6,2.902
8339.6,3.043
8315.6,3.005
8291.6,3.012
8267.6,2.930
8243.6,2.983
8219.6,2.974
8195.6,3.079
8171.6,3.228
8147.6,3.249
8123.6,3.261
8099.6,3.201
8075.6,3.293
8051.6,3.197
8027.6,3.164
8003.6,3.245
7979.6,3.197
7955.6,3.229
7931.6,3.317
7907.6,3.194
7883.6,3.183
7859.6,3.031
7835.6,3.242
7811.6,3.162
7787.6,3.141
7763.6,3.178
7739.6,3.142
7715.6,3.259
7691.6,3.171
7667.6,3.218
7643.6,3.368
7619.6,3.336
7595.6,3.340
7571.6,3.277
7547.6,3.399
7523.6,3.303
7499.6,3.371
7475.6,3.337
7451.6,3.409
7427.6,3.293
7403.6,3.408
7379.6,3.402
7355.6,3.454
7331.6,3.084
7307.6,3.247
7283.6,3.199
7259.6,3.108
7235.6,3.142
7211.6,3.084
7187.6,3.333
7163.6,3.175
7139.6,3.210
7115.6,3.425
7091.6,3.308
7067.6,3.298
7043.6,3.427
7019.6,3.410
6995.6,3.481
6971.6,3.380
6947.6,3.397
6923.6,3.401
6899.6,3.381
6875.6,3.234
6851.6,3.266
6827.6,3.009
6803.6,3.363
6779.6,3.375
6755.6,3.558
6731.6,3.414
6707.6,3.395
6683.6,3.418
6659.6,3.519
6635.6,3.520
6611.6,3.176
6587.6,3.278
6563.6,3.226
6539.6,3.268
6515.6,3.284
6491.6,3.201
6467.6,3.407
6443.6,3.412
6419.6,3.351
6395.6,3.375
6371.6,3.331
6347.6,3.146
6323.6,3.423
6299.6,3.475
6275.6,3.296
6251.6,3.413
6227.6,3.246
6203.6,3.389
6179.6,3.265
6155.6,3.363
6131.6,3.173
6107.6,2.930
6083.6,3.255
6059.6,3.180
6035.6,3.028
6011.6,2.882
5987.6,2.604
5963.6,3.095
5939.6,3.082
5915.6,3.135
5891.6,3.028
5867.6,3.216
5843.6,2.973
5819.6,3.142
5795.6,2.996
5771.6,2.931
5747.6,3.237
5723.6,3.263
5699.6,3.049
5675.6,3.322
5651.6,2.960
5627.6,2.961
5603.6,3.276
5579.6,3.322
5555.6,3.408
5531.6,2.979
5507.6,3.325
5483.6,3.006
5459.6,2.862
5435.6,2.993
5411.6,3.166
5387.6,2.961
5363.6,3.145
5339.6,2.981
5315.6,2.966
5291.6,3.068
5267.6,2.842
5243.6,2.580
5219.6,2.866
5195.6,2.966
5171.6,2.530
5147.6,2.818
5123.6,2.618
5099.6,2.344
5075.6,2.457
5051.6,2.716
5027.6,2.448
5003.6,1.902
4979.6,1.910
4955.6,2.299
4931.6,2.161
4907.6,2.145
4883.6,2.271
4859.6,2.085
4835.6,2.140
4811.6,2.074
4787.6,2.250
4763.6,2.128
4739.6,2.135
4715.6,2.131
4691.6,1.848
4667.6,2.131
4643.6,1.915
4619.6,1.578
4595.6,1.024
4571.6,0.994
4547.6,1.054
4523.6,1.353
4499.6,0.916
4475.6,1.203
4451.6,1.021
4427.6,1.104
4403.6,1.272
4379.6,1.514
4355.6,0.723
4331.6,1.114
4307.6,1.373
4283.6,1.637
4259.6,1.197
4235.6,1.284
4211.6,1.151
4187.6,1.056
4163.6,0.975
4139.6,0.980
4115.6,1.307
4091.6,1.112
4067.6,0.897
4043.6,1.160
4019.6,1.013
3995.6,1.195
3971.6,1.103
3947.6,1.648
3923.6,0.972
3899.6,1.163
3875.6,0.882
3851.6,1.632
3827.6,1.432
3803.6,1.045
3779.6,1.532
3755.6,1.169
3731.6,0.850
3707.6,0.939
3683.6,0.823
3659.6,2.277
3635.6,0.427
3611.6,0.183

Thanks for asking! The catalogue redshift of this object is 0.16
